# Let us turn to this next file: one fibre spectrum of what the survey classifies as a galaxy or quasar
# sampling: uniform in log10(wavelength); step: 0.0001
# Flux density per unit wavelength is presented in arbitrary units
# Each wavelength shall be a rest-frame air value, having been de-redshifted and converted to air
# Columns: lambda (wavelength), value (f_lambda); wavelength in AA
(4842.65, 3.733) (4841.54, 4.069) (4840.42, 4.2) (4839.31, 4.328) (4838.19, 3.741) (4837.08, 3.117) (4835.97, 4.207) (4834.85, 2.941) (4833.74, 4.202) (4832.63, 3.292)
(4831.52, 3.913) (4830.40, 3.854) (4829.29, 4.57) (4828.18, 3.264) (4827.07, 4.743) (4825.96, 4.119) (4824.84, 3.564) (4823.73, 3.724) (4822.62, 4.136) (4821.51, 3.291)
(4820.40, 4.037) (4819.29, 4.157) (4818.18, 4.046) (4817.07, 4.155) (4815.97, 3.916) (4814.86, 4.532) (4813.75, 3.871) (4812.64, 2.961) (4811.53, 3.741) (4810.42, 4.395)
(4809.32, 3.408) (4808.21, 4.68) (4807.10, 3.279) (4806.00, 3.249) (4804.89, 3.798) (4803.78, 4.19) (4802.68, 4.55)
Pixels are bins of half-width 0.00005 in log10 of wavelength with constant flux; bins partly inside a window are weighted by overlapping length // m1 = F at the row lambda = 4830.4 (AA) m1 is 3.854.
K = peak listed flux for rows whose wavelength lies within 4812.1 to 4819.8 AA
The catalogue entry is 4.532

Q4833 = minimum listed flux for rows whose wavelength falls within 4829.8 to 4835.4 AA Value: 2.941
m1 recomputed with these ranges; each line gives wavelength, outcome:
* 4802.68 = 4.55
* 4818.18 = 4.046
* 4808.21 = 4.68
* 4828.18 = 3.264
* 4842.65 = 3.733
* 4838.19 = 3.741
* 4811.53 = 3.741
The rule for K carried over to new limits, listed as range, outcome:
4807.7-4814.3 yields 4.68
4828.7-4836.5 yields 4.57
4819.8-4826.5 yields 4.136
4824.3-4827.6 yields 4.743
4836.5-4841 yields 4.328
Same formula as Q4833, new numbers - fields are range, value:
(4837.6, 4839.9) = 3.741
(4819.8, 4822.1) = 3.291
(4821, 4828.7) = 3.264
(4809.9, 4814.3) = 2.961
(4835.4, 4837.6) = 3.117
